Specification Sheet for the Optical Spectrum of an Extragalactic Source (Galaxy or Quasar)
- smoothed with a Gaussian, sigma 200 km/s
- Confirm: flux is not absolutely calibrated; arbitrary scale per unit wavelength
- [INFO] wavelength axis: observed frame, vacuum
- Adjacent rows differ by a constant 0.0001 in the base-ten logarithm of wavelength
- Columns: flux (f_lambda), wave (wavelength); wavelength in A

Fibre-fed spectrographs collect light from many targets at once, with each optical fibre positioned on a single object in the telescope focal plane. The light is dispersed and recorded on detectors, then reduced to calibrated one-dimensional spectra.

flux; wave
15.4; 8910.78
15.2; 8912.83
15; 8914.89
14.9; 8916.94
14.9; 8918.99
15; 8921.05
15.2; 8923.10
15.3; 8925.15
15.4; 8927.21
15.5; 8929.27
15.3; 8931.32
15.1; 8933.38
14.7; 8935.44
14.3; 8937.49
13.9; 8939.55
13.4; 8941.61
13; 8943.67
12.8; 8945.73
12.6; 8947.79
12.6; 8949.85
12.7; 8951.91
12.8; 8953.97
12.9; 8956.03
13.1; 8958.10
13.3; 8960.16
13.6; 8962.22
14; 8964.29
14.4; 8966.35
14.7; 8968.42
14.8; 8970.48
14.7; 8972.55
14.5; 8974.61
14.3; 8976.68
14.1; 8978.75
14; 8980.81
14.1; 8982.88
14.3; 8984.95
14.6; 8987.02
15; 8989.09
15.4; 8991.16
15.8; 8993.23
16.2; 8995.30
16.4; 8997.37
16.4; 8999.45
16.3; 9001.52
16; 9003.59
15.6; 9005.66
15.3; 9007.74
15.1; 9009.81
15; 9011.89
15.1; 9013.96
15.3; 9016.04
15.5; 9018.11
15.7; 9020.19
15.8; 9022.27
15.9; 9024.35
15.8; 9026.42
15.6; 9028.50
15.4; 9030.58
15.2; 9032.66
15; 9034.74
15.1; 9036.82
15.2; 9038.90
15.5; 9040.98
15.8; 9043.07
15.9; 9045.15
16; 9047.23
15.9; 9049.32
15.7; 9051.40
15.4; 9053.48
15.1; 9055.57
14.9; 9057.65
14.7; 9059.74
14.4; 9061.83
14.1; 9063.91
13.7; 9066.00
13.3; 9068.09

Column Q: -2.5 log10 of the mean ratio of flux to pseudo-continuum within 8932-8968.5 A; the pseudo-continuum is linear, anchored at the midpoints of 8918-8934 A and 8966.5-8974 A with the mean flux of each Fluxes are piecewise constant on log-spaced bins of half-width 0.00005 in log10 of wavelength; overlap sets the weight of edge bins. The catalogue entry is 0.11 mag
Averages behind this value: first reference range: 15.2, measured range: 13.5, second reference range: 14.7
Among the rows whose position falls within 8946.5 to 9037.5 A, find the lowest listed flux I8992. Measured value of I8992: 12.6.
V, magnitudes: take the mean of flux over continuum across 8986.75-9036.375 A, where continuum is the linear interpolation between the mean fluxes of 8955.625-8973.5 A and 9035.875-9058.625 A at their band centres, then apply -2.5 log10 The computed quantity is -0.052 mag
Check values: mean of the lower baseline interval 14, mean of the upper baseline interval 15.5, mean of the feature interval 15.6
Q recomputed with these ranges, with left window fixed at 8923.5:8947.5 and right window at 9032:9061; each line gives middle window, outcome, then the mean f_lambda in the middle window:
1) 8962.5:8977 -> 0.02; 14.4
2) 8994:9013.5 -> -0.06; 15.8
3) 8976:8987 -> 0.05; 14.2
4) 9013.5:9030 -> -0.03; 15.6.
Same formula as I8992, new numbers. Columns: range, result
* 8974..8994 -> 14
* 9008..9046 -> 15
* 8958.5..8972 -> 13.3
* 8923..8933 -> 15.2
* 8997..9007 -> 15.6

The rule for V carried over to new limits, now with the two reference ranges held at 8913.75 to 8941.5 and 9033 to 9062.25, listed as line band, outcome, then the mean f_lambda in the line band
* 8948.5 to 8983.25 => 0.095 mag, 13.8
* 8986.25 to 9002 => -0.043 mag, 15.8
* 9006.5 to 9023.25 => -0.009 mag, 15.3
